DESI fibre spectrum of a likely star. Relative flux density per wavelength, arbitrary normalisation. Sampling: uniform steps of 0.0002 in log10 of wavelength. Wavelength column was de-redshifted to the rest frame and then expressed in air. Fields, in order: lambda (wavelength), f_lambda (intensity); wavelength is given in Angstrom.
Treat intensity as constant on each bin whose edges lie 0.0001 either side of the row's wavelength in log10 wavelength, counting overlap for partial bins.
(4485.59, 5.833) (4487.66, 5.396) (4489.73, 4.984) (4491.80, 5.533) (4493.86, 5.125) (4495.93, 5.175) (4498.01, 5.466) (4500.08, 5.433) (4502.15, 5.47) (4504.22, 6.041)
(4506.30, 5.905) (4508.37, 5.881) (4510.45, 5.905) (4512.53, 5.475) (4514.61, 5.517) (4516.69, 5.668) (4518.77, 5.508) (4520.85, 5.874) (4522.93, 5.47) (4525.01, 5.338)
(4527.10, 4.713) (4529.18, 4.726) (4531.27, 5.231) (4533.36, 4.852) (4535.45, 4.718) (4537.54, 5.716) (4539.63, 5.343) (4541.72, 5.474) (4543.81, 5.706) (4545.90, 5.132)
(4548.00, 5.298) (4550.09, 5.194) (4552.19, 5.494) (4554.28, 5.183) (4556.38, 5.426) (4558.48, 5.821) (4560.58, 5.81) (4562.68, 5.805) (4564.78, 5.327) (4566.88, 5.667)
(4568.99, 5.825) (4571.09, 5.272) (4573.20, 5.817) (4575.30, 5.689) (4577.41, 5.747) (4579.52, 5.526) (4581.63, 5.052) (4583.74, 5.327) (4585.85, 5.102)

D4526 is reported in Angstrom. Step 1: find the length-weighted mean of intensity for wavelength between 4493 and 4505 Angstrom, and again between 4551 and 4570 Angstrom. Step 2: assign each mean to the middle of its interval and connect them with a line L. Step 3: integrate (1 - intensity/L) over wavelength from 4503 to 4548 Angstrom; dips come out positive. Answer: 0.6 Angstrom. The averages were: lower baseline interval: 5.44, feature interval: 5.43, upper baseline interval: 5.59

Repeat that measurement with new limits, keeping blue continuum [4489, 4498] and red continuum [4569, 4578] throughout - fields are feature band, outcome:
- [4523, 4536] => 1.1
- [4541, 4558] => 0.5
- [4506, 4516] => -0.7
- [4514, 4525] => -0.4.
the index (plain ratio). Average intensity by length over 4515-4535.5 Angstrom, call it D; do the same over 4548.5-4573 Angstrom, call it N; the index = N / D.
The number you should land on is 1.1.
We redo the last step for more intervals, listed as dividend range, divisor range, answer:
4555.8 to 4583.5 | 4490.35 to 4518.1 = 1.00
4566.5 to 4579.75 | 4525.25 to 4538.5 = 1.13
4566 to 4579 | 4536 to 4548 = 1.04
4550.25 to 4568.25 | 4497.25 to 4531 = 1.01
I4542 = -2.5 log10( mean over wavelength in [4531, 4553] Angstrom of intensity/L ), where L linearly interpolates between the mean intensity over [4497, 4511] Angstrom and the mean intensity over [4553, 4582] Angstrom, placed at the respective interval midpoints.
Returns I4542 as 0.07 mag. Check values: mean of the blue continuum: 5.73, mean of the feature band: 5.29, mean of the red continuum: 5.58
